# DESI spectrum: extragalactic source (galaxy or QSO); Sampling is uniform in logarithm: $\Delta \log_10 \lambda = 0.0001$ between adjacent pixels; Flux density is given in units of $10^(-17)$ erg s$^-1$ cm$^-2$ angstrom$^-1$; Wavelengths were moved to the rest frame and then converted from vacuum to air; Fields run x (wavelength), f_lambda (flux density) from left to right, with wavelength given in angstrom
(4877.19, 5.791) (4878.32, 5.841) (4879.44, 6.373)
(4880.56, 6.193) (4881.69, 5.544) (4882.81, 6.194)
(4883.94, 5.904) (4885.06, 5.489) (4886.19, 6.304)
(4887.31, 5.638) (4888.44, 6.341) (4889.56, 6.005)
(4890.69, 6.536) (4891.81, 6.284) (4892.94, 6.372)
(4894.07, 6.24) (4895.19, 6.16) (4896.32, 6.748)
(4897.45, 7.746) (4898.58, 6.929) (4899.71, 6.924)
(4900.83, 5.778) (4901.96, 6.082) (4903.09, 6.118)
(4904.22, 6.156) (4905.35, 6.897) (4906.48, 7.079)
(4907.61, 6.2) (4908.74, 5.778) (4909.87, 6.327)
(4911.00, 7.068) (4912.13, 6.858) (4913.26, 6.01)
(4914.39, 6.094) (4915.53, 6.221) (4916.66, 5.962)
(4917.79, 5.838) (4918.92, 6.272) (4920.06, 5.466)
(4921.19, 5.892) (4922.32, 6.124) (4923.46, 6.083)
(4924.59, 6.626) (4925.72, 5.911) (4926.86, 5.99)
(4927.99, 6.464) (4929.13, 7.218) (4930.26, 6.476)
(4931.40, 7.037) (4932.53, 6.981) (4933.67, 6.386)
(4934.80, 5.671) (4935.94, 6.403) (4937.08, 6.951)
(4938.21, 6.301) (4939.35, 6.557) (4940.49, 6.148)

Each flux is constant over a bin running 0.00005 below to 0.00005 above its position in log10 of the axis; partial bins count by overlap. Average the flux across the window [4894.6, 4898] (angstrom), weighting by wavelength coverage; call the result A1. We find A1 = 6.88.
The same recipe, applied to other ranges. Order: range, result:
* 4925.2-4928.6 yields 6.13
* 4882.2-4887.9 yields 5.9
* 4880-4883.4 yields 5.97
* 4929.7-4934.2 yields 6.72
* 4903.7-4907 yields 6.71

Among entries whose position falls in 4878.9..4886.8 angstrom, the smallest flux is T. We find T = 5.489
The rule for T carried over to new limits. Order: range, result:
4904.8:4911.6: 5.778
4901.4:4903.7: 6.082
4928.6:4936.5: 5.671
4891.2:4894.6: 6.24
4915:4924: 5.466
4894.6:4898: 6.16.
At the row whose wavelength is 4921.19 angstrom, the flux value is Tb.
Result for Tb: 5.892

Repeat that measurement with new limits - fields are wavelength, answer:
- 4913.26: 6.01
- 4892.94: 6.372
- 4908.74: 5.778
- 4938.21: 6.301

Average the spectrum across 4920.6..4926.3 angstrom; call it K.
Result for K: 6.13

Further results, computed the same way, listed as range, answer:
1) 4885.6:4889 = 6.09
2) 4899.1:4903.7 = 6.24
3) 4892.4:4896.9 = 6.38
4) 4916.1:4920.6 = 5.88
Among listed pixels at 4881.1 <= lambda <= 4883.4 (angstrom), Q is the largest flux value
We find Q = 6.194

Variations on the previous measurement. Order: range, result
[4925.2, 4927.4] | 5.99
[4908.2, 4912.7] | 7.068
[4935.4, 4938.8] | 6.951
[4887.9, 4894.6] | 6.536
